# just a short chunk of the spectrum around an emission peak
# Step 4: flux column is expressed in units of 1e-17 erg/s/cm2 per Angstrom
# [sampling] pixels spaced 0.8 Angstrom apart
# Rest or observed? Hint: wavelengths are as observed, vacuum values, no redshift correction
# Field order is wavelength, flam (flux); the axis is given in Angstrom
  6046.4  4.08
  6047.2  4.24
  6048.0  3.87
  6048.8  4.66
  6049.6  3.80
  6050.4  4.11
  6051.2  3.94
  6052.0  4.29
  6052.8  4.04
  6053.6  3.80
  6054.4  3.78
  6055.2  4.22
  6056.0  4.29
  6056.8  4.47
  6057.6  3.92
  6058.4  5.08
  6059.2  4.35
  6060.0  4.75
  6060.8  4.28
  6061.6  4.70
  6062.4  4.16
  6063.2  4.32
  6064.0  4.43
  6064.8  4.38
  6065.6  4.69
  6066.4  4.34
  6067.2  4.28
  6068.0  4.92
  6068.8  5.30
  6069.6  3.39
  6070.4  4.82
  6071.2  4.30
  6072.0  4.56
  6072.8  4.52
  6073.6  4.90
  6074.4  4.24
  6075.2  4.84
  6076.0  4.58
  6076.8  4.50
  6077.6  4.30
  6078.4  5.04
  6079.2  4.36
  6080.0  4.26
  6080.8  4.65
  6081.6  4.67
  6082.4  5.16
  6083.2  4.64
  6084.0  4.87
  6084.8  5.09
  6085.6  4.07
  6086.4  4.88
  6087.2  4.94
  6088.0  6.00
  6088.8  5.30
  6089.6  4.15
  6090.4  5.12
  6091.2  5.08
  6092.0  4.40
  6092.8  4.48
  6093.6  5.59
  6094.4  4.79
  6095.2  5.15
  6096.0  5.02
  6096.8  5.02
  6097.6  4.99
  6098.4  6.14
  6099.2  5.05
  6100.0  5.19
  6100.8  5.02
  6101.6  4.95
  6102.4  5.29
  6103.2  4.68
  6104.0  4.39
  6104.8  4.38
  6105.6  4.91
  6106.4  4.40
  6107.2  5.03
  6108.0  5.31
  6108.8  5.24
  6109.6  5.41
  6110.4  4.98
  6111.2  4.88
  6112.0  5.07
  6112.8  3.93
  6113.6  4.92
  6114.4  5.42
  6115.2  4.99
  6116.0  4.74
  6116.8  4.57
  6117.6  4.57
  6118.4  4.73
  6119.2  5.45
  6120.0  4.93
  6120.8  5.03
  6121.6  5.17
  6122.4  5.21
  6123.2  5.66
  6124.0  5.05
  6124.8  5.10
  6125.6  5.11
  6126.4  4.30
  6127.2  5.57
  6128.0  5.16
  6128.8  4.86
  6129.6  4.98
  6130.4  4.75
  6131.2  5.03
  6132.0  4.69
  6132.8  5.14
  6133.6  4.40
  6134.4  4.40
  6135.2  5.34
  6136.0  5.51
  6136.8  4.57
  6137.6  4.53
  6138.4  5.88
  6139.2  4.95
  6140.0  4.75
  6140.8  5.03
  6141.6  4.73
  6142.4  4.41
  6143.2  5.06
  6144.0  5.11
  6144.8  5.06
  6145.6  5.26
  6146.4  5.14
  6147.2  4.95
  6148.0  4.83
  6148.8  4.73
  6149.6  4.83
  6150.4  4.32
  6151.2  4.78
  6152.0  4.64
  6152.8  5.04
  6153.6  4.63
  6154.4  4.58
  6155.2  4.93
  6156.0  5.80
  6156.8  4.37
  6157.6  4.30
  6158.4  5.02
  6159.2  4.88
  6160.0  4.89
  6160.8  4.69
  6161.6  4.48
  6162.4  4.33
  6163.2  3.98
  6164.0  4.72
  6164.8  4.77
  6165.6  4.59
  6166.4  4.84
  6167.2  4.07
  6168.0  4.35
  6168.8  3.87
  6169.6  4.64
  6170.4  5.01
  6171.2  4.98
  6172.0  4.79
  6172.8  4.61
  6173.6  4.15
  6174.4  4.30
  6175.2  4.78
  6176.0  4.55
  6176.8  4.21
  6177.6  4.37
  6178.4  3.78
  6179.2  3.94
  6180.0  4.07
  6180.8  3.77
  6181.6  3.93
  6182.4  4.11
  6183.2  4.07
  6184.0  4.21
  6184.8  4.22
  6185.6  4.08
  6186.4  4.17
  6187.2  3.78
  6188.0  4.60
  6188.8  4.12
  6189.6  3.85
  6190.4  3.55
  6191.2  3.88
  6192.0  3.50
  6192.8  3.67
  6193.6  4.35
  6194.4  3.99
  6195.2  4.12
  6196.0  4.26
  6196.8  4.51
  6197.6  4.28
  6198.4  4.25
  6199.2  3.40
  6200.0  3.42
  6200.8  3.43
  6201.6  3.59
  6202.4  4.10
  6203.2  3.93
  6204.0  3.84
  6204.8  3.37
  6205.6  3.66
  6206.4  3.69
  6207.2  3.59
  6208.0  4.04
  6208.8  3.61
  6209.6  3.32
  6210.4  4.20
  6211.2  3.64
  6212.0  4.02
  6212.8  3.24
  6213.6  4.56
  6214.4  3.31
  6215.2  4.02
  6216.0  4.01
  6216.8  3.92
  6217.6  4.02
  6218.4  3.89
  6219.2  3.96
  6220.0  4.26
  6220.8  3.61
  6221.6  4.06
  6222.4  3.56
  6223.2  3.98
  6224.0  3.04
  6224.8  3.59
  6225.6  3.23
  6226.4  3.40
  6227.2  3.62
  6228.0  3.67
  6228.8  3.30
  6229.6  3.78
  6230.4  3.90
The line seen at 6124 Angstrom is C III] 1909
